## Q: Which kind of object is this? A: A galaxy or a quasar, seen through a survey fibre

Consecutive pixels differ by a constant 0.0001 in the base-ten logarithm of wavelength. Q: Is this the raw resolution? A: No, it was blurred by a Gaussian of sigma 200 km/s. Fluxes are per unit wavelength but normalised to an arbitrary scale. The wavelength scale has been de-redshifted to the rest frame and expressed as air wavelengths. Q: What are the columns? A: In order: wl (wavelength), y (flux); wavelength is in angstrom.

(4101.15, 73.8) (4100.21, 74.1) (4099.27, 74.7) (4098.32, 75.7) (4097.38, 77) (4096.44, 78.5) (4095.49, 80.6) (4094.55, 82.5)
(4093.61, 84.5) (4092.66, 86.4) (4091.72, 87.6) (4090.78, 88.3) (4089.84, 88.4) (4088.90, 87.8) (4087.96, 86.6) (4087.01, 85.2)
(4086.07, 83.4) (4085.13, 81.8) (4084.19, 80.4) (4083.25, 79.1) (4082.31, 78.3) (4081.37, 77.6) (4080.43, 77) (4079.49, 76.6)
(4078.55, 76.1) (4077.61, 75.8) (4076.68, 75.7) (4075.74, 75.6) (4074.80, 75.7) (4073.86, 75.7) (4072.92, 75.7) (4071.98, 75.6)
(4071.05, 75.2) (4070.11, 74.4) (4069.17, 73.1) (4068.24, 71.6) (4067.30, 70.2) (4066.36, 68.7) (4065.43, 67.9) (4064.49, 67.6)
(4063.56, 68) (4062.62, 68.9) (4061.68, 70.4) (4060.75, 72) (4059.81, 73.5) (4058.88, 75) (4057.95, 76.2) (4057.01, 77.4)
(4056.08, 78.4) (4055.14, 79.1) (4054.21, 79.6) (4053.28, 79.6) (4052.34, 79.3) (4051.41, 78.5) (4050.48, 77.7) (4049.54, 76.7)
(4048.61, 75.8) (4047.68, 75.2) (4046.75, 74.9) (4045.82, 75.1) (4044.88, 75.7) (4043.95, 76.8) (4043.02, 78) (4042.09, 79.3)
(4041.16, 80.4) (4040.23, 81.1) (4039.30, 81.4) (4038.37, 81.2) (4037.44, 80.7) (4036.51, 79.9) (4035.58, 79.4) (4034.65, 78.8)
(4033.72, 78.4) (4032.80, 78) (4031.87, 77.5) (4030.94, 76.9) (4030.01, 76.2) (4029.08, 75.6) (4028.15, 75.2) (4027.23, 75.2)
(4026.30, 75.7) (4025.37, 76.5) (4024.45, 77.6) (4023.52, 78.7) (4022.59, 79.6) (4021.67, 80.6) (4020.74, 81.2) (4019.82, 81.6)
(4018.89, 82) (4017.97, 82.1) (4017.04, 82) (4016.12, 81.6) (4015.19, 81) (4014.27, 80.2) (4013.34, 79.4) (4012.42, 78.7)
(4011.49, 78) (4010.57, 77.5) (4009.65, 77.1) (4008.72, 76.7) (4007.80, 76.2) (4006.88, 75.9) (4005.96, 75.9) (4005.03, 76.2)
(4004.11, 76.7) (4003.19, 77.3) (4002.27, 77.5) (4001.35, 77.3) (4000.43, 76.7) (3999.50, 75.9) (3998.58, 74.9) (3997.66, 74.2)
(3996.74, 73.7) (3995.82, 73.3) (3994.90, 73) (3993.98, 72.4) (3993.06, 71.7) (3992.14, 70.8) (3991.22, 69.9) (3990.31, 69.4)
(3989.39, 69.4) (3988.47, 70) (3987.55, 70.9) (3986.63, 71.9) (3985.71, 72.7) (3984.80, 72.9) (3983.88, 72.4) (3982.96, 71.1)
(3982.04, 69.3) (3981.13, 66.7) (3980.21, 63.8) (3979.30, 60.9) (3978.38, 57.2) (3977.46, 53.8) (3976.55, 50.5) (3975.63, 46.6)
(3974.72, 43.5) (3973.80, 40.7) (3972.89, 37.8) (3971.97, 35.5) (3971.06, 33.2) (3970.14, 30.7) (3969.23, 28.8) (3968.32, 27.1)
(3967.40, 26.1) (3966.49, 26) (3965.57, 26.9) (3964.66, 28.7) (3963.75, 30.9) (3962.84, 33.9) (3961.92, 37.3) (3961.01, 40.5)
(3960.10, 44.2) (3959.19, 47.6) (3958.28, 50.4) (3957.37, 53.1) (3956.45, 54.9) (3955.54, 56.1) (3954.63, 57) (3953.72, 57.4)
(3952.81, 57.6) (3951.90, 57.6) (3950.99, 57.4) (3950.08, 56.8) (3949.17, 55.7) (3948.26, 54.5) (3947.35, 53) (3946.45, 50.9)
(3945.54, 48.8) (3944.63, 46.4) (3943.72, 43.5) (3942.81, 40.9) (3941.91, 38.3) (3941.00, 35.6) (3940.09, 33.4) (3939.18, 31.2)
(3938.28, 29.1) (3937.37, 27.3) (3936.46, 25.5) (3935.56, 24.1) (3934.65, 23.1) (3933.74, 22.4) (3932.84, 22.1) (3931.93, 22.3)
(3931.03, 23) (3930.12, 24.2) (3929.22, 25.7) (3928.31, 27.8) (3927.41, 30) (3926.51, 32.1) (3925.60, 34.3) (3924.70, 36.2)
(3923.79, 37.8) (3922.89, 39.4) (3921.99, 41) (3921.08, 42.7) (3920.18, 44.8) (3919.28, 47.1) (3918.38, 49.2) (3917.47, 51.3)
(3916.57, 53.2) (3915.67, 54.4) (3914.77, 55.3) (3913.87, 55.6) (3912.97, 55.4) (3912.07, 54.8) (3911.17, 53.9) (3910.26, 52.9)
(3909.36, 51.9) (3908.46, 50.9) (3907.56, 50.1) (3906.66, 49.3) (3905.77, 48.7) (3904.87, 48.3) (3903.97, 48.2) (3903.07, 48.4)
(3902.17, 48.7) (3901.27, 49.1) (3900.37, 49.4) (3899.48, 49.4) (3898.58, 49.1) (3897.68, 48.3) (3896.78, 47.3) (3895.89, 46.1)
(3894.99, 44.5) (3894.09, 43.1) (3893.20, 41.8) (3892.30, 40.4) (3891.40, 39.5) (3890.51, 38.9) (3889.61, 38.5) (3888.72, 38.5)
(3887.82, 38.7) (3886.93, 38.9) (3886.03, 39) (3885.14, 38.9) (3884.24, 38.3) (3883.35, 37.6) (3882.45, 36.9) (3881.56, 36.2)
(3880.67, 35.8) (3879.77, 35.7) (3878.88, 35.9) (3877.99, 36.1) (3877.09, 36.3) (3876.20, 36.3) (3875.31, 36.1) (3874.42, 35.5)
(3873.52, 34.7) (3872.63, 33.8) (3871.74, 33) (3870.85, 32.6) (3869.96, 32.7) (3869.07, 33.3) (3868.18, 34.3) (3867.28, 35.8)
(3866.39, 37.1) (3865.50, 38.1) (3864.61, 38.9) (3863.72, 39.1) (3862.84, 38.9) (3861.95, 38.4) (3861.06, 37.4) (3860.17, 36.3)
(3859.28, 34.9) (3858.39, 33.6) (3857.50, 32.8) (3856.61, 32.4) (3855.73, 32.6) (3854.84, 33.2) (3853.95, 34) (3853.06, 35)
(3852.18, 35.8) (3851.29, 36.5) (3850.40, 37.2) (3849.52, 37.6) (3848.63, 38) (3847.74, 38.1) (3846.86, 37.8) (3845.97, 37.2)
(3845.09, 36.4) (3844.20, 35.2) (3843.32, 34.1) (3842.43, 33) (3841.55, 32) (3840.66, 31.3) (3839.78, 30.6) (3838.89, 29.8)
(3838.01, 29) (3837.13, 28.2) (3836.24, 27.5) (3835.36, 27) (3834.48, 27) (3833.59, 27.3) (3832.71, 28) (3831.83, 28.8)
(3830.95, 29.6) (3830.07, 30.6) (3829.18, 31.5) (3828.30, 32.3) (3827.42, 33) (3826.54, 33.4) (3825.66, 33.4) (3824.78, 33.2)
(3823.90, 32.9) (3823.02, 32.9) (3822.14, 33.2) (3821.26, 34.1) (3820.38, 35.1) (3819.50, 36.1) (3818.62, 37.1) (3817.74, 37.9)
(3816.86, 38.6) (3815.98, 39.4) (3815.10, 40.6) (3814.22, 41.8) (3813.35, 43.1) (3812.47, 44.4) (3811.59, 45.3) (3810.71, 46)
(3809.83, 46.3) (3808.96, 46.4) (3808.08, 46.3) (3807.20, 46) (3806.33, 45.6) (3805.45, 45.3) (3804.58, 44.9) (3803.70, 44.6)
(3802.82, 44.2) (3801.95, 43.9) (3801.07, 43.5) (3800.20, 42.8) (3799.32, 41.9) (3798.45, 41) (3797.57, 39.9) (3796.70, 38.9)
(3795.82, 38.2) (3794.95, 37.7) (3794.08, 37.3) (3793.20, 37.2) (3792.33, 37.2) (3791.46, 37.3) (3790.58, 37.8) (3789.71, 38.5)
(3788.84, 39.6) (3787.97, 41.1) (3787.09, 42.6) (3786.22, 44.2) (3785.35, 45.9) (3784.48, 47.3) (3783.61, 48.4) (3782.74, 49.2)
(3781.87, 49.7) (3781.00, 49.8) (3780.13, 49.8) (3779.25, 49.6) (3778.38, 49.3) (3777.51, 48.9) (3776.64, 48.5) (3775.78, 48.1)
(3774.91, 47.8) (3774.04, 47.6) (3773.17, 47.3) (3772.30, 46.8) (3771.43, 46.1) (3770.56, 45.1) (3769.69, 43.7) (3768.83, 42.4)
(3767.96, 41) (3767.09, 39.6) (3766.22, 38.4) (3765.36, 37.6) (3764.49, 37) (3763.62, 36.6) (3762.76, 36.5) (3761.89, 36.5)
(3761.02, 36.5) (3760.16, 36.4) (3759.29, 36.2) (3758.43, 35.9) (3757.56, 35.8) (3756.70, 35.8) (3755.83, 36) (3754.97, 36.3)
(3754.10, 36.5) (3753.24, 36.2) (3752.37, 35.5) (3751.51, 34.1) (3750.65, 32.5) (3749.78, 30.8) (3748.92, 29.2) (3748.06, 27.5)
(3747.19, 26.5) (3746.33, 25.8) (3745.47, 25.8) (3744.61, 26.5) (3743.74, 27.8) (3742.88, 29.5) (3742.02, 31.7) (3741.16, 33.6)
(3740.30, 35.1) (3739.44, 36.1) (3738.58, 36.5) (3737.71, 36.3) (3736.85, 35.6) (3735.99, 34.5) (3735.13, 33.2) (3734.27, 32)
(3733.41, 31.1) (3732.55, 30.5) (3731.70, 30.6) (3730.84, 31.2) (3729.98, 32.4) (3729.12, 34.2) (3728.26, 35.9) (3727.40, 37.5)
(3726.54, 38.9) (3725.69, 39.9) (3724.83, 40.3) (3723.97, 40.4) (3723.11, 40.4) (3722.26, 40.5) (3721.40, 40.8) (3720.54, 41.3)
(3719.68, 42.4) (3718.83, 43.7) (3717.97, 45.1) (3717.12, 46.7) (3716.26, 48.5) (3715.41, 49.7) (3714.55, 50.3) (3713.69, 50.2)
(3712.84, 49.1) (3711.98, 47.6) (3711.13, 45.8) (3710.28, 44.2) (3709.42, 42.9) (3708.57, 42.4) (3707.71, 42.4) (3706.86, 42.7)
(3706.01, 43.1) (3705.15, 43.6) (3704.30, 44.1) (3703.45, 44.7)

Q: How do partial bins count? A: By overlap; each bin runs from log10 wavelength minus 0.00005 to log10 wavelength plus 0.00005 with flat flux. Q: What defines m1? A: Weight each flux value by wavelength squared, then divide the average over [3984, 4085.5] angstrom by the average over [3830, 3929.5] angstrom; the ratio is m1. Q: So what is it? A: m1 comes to 2.1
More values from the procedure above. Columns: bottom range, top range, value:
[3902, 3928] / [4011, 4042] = 1.78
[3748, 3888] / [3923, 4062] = 1.78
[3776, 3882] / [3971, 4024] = 2.04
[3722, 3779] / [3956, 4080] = 2.15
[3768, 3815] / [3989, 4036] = 1.95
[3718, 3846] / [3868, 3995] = 1.29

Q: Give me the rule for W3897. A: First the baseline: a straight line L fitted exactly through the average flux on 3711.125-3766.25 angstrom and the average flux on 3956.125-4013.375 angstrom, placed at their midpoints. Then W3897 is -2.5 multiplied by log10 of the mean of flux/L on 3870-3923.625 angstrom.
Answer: 0.181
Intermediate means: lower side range 36.6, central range 43.7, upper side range 59.8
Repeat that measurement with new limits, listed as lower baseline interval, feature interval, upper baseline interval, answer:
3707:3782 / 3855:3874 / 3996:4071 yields 0.48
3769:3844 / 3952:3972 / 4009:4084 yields 0.49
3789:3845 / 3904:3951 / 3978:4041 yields 0.38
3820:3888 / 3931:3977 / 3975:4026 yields 0.46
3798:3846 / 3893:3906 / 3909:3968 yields -0.19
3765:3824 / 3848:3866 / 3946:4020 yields 0.33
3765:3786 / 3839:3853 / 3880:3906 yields 0.25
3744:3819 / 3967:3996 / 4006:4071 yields 0.20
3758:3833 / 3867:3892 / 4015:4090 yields 0.40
